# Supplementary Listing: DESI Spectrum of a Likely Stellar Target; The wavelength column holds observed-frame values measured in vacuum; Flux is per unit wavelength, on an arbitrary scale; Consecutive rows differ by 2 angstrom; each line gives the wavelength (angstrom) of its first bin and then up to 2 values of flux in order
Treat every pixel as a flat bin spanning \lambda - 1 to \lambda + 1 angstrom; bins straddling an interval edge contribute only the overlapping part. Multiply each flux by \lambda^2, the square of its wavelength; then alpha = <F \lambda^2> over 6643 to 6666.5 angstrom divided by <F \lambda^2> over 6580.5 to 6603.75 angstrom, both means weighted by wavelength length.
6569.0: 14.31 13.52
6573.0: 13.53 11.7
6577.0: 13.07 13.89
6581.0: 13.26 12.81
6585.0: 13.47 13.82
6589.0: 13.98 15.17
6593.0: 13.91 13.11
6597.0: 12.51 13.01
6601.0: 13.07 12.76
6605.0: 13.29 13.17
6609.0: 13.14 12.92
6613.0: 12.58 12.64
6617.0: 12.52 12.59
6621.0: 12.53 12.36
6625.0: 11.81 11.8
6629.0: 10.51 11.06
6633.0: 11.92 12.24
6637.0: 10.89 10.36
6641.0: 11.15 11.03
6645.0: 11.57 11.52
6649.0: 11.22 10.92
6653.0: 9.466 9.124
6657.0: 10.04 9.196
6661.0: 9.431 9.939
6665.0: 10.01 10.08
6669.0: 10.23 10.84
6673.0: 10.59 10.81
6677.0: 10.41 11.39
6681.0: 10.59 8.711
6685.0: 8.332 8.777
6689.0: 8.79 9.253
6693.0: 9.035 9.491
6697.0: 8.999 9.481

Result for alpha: 0.8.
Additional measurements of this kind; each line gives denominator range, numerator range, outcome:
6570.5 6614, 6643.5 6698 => 0.77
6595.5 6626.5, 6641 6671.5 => 0.82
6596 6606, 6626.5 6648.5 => 0.88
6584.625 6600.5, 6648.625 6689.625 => 0.75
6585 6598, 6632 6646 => 0.84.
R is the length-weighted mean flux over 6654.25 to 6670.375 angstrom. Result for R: 9.79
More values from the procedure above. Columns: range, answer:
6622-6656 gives 11.1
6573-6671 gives 11.9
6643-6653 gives 11.1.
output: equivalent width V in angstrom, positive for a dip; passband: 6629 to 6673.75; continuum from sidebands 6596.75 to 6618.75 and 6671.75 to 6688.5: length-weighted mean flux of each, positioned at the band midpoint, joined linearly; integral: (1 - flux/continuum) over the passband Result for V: 2.09 angstrom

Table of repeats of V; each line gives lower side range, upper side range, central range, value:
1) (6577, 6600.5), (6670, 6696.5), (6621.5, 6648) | 0.6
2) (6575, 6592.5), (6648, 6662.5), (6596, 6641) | -1.7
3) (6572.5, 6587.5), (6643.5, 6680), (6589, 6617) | -1.8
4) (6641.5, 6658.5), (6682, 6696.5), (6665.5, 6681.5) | -1.7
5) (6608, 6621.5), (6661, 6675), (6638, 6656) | 0.8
